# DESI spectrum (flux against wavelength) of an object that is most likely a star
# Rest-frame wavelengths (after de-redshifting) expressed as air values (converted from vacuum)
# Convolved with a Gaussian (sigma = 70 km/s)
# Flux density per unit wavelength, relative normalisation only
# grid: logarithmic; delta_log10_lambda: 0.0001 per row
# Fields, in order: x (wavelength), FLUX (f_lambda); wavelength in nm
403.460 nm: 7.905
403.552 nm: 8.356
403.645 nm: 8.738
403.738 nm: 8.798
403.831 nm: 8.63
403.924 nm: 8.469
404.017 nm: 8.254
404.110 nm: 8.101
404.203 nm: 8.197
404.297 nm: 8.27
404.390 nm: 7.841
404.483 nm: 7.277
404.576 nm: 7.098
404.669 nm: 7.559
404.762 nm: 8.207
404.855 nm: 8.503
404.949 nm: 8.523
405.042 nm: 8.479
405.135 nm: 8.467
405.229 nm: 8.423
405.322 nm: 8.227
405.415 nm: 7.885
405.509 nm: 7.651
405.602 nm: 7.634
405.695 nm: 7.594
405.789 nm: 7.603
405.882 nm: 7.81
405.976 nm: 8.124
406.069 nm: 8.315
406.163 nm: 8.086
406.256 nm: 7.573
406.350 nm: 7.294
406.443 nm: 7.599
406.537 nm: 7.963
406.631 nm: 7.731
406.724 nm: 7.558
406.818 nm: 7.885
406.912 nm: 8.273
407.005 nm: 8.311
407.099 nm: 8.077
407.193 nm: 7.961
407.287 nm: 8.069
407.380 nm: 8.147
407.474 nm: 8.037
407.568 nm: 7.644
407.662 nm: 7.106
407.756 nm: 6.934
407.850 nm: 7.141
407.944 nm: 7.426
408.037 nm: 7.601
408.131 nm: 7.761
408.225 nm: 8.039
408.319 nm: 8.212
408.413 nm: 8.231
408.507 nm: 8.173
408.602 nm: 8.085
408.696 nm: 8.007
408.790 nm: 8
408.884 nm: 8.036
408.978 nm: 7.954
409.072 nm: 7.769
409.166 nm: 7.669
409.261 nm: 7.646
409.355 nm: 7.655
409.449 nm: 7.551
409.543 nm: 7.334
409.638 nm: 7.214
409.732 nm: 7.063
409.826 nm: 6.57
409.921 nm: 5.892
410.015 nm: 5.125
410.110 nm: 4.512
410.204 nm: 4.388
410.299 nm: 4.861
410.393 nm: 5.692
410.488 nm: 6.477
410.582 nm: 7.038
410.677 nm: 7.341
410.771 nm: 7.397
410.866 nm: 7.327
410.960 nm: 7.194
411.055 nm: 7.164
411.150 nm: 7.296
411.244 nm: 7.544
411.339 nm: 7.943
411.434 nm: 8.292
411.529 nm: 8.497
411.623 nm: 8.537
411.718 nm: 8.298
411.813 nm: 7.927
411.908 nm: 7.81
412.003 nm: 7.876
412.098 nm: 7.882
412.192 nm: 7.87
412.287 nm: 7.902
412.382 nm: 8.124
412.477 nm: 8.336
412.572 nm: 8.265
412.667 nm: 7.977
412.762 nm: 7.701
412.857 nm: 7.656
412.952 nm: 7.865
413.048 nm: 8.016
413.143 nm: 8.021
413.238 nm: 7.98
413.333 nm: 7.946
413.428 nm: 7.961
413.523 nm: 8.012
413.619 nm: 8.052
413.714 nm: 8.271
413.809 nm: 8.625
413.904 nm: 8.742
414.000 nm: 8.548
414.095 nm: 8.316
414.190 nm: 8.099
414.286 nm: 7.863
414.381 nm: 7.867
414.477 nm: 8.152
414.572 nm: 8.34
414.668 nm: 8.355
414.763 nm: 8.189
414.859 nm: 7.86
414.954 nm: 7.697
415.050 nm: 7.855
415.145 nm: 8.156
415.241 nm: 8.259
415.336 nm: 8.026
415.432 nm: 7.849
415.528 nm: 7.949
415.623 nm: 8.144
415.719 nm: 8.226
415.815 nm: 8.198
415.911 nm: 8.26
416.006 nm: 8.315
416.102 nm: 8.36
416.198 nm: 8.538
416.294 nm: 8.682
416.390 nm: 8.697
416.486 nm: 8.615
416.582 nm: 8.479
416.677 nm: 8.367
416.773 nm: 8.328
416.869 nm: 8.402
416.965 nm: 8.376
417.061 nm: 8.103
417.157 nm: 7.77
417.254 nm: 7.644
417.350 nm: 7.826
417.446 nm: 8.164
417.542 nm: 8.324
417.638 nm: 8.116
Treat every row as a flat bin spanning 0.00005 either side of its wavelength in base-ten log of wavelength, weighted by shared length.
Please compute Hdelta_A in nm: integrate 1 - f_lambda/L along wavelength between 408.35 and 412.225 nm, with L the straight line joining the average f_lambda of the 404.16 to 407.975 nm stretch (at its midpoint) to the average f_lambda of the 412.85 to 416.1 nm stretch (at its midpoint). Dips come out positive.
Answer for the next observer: 0.336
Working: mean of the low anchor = 7.87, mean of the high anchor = 8.12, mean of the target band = 7.3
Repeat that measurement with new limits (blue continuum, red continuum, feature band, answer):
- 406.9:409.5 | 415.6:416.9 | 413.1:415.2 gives 0.03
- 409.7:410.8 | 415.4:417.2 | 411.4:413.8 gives -0.41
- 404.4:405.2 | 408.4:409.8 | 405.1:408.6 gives 0.01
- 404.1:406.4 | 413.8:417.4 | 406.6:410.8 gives 0.37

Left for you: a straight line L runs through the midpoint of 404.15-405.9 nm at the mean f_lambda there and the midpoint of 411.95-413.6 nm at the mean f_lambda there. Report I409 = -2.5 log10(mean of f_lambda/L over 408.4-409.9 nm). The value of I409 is 0.05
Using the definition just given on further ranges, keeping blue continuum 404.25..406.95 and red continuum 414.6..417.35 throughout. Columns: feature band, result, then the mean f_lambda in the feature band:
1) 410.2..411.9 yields 0.11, 7.26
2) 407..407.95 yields 0.04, 7.69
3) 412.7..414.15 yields 0.00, 8.11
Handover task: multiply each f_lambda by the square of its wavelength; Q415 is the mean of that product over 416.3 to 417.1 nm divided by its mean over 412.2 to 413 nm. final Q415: 1.08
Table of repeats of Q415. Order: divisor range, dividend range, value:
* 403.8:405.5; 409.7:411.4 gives 0.82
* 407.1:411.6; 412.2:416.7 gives 1.14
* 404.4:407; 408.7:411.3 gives 0.89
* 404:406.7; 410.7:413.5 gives 1.03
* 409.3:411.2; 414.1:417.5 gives 1.28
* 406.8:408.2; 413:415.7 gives 1.08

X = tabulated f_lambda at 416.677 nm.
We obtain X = 8.367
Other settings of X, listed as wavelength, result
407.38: 8.147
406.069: 8.315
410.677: 7.341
